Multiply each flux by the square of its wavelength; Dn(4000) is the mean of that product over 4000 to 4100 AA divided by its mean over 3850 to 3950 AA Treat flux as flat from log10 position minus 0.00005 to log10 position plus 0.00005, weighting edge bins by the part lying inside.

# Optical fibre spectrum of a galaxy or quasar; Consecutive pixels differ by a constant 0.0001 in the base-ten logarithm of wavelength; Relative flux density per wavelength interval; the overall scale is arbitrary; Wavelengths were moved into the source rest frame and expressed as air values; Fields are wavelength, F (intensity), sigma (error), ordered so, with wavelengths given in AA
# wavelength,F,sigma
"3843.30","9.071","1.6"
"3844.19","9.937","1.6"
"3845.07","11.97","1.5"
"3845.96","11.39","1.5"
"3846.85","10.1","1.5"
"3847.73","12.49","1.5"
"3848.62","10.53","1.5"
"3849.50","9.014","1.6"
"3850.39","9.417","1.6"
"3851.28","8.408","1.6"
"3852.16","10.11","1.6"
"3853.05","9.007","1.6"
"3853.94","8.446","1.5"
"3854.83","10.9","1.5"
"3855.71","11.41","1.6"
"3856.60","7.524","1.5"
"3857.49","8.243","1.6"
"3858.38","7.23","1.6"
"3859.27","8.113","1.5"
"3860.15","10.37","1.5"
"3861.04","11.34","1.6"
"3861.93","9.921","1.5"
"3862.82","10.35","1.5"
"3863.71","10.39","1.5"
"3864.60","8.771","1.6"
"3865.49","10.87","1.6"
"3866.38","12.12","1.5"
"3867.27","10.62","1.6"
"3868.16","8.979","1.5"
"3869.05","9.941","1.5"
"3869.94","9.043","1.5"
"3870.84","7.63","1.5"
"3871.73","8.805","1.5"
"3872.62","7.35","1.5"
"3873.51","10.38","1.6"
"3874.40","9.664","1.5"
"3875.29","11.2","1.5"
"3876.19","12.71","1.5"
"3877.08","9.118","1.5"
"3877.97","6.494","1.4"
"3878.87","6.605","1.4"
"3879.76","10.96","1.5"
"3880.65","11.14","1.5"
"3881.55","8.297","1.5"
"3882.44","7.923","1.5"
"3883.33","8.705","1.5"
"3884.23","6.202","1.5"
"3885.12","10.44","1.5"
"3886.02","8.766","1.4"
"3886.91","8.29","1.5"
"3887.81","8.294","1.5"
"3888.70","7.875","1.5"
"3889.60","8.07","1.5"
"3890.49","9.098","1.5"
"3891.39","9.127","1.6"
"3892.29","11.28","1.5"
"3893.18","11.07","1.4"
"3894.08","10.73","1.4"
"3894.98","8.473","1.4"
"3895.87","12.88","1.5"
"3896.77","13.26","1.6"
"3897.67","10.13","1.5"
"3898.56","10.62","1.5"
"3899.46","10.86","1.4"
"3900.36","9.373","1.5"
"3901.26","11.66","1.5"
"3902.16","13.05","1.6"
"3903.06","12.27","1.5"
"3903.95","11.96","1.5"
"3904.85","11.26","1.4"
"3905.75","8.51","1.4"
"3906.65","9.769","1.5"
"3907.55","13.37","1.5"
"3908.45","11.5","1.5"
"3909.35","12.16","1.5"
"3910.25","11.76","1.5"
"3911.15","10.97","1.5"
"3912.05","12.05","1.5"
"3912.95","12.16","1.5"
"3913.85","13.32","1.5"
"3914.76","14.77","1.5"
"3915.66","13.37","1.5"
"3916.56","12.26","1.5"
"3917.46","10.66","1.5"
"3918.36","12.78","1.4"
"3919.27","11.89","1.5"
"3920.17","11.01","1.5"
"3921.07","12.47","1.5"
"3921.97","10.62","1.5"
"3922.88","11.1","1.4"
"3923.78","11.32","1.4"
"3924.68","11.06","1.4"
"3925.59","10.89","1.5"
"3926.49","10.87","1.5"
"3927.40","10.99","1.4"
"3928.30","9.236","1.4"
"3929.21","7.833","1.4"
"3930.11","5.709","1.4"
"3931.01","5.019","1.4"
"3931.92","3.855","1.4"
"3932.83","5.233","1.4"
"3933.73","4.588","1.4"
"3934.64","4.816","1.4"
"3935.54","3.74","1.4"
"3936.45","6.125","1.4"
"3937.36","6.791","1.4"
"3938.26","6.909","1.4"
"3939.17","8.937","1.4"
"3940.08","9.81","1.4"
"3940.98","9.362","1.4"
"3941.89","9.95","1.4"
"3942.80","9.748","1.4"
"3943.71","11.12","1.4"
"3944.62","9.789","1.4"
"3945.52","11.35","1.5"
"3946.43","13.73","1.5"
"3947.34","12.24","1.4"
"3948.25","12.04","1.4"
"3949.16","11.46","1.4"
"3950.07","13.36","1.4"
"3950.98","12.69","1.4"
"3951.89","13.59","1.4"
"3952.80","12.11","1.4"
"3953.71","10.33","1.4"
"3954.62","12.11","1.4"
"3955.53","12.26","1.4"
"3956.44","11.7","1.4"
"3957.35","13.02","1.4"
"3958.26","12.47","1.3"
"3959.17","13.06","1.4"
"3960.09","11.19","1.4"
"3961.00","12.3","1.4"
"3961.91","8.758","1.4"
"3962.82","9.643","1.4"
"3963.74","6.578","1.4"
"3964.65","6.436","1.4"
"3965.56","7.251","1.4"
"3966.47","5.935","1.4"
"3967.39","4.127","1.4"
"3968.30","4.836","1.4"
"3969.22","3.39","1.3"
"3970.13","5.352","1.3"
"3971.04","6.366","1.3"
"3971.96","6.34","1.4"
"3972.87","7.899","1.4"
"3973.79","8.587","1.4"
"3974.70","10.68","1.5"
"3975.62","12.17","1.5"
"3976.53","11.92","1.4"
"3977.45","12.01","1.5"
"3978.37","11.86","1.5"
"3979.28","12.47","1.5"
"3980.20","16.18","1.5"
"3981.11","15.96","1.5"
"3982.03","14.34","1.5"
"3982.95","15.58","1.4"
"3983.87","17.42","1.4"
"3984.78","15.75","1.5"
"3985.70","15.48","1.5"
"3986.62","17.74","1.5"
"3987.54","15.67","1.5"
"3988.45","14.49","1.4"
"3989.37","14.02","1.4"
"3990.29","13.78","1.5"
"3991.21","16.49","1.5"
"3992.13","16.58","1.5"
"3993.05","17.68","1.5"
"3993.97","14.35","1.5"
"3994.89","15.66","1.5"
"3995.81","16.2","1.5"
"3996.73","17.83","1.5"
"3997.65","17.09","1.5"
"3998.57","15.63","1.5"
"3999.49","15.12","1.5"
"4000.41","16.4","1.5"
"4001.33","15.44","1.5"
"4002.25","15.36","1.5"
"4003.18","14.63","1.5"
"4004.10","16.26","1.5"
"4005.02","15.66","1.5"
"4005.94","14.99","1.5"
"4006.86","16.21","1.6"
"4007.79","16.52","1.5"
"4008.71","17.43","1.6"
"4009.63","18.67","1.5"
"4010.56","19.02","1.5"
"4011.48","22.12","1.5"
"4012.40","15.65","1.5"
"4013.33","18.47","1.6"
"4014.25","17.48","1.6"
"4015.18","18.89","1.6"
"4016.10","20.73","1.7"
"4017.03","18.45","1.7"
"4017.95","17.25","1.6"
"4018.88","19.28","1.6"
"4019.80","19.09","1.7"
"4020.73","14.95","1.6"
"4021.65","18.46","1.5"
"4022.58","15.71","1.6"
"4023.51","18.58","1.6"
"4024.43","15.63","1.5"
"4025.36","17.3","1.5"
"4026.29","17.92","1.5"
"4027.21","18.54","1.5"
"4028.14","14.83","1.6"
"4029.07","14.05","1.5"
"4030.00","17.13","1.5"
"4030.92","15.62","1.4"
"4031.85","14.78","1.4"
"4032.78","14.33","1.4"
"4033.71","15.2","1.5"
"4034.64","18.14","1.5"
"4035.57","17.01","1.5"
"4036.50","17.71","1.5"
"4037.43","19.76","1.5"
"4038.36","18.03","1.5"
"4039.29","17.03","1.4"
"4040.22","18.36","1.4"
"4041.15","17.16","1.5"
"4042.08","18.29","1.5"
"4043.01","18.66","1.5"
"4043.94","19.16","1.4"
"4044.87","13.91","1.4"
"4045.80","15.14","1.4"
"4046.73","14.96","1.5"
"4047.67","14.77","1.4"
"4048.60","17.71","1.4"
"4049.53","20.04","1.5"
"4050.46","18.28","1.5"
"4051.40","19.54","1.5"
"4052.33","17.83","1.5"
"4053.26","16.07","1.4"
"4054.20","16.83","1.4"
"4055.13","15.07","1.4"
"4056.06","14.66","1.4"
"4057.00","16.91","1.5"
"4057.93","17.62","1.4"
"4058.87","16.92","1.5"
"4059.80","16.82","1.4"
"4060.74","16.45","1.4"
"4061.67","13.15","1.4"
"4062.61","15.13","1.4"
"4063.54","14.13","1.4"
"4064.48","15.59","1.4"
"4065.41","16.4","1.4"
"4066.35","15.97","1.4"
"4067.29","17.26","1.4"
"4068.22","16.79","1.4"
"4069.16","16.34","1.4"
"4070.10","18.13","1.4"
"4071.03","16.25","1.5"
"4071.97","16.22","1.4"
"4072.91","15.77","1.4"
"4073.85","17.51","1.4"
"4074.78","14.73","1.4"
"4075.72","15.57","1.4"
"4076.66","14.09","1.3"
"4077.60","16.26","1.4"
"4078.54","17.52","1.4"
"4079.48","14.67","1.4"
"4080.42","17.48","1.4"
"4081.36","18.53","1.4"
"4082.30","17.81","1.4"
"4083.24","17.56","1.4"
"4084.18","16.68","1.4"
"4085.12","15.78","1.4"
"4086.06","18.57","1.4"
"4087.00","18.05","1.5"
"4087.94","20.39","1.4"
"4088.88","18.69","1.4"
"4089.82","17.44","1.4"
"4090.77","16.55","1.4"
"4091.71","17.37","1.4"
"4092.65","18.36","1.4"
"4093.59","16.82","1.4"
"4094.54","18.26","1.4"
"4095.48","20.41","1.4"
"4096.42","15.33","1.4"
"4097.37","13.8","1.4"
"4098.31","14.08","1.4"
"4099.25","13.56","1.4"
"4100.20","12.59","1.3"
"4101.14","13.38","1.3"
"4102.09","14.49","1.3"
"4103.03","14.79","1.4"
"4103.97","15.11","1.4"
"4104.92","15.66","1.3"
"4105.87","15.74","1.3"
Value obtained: 1.84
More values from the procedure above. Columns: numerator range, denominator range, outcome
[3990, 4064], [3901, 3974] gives 1.78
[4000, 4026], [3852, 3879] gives 1.97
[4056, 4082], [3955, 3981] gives 1.78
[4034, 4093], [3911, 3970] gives 1.83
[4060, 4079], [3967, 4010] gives 1.21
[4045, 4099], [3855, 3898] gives 1.93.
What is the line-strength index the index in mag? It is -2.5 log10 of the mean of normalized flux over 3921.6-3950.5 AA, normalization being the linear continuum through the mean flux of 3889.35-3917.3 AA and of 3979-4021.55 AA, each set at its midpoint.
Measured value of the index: 0.40 mag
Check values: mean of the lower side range 11.3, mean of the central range 9.04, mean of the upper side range 16.6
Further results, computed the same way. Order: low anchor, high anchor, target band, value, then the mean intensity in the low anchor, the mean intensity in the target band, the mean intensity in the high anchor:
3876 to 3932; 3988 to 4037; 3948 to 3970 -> 0.330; 10.4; 9.93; 16.7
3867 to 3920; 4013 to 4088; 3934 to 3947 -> 0.382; 10.4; 8.7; 16.9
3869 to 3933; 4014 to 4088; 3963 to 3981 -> 0.481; 10.2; 8.61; 16.9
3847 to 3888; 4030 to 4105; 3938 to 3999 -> 0.107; 9.41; 11.9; 16.6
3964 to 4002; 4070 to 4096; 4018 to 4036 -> -0.142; 12.6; 16.7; 17.2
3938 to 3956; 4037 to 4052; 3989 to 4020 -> -0.132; 11.2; 16.9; 17.5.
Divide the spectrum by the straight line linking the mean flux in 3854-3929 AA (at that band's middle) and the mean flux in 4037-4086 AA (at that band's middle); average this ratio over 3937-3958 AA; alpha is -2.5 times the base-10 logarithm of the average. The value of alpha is 0.13 mag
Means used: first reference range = 10.3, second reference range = 16.7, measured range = 11.1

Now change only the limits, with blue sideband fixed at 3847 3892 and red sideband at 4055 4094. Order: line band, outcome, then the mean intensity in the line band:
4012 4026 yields -0.21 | 17.7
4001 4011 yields -0.15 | 16.4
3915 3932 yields 0.09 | 10.3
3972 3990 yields -0.02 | 13.5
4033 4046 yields -0.13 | 17.4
